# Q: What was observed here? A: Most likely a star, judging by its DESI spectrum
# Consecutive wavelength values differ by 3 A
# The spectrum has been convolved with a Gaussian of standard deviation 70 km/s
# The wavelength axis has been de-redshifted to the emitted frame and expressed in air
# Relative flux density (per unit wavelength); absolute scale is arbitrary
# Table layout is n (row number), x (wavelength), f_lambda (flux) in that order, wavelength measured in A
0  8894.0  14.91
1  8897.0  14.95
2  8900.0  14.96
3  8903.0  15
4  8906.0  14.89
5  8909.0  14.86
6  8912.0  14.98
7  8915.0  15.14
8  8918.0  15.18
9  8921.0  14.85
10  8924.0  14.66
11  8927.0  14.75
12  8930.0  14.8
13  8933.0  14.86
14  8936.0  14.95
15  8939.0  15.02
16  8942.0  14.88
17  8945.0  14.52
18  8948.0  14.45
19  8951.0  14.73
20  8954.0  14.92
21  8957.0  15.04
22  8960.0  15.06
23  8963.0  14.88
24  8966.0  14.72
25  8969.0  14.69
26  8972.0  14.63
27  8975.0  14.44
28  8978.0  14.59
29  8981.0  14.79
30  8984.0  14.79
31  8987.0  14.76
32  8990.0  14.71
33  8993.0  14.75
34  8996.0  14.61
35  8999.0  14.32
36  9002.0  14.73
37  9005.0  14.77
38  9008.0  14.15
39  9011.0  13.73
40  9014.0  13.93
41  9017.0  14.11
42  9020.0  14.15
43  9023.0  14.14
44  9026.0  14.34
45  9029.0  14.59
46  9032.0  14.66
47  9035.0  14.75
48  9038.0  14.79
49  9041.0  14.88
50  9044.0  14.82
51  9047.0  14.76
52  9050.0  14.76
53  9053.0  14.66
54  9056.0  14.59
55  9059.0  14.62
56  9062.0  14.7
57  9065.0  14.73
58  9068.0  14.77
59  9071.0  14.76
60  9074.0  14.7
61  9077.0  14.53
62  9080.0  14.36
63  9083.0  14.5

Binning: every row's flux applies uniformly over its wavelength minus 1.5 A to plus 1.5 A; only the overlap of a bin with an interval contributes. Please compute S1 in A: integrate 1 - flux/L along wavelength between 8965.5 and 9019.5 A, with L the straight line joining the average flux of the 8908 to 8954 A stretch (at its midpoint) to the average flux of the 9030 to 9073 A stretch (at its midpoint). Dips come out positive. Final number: 1.0 A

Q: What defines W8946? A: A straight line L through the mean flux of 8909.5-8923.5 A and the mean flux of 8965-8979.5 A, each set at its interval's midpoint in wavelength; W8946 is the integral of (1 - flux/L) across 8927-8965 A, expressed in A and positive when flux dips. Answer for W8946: -0.12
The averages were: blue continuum 15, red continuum 14.6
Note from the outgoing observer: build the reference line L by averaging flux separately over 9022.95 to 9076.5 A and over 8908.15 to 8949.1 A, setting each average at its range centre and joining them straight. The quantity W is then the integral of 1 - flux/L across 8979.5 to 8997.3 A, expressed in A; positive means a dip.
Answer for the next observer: 0.0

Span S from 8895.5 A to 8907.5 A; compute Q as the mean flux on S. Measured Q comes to 14.9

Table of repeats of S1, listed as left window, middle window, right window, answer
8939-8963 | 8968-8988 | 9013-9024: -0.2 A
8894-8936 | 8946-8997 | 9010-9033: -0.7 A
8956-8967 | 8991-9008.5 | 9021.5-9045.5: 0.2 A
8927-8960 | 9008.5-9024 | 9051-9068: 0.7 A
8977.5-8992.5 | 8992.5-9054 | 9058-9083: 0.9 A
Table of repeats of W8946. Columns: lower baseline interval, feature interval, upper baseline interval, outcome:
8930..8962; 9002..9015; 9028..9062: 0.5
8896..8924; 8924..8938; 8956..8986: 0.1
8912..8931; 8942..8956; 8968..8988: 0.1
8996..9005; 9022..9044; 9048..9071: 0.0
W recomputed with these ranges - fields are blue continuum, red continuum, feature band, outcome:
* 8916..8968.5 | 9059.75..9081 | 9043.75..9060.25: -0.01 A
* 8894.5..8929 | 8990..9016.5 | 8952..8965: -0.27 A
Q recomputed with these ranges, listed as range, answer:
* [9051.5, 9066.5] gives 14.7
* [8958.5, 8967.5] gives 14.9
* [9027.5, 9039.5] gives 14.7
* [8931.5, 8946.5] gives 14.8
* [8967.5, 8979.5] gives 14.6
